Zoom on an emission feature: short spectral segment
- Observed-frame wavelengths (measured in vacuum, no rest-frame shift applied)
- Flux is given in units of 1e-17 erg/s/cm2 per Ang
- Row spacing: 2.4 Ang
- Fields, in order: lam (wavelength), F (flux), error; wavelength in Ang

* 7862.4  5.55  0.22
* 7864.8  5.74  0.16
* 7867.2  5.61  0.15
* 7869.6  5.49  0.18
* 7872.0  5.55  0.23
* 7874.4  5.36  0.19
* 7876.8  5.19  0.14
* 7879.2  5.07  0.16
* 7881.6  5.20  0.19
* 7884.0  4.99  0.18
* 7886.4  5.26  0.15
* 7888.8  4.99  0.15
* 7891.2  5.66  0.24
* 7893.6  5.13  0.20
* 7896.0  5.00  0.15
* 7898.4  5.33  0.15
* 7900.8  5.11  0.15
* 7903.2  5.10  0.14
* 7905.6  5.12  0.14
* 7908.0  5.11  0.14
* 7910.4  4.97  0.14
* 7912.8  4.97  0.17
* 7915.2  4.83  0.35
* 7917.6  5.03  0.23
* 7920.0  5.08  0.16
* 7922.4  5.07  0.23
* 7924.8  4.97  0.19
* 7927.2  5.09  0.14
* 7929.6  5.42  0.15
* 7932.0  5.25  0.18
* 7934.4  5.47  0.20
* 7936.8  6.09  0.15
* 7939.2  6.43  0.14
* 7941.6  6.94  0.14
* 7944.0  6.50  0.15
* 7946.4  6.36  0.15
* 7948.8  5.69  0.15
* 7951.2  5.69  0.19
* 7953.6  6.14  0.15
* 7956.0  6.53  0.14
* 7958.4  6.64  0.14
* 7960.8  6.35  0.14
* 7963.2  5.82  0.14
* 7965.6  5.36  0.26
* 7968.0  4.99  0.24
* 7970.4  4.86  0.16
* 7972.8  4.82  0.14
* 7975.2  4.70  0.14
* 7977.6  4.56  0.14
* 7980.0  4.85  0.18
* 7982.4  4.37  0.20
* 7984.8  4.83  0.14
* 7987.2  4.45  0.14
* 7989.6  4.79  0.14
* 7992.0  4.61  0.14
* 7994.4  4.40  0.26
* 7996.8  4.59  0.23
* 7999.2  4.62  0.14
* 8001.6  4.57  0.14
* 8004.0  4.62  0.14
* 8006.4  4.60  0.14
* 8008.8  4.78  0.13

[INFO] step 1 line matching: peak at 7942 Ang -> [S II] 6716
